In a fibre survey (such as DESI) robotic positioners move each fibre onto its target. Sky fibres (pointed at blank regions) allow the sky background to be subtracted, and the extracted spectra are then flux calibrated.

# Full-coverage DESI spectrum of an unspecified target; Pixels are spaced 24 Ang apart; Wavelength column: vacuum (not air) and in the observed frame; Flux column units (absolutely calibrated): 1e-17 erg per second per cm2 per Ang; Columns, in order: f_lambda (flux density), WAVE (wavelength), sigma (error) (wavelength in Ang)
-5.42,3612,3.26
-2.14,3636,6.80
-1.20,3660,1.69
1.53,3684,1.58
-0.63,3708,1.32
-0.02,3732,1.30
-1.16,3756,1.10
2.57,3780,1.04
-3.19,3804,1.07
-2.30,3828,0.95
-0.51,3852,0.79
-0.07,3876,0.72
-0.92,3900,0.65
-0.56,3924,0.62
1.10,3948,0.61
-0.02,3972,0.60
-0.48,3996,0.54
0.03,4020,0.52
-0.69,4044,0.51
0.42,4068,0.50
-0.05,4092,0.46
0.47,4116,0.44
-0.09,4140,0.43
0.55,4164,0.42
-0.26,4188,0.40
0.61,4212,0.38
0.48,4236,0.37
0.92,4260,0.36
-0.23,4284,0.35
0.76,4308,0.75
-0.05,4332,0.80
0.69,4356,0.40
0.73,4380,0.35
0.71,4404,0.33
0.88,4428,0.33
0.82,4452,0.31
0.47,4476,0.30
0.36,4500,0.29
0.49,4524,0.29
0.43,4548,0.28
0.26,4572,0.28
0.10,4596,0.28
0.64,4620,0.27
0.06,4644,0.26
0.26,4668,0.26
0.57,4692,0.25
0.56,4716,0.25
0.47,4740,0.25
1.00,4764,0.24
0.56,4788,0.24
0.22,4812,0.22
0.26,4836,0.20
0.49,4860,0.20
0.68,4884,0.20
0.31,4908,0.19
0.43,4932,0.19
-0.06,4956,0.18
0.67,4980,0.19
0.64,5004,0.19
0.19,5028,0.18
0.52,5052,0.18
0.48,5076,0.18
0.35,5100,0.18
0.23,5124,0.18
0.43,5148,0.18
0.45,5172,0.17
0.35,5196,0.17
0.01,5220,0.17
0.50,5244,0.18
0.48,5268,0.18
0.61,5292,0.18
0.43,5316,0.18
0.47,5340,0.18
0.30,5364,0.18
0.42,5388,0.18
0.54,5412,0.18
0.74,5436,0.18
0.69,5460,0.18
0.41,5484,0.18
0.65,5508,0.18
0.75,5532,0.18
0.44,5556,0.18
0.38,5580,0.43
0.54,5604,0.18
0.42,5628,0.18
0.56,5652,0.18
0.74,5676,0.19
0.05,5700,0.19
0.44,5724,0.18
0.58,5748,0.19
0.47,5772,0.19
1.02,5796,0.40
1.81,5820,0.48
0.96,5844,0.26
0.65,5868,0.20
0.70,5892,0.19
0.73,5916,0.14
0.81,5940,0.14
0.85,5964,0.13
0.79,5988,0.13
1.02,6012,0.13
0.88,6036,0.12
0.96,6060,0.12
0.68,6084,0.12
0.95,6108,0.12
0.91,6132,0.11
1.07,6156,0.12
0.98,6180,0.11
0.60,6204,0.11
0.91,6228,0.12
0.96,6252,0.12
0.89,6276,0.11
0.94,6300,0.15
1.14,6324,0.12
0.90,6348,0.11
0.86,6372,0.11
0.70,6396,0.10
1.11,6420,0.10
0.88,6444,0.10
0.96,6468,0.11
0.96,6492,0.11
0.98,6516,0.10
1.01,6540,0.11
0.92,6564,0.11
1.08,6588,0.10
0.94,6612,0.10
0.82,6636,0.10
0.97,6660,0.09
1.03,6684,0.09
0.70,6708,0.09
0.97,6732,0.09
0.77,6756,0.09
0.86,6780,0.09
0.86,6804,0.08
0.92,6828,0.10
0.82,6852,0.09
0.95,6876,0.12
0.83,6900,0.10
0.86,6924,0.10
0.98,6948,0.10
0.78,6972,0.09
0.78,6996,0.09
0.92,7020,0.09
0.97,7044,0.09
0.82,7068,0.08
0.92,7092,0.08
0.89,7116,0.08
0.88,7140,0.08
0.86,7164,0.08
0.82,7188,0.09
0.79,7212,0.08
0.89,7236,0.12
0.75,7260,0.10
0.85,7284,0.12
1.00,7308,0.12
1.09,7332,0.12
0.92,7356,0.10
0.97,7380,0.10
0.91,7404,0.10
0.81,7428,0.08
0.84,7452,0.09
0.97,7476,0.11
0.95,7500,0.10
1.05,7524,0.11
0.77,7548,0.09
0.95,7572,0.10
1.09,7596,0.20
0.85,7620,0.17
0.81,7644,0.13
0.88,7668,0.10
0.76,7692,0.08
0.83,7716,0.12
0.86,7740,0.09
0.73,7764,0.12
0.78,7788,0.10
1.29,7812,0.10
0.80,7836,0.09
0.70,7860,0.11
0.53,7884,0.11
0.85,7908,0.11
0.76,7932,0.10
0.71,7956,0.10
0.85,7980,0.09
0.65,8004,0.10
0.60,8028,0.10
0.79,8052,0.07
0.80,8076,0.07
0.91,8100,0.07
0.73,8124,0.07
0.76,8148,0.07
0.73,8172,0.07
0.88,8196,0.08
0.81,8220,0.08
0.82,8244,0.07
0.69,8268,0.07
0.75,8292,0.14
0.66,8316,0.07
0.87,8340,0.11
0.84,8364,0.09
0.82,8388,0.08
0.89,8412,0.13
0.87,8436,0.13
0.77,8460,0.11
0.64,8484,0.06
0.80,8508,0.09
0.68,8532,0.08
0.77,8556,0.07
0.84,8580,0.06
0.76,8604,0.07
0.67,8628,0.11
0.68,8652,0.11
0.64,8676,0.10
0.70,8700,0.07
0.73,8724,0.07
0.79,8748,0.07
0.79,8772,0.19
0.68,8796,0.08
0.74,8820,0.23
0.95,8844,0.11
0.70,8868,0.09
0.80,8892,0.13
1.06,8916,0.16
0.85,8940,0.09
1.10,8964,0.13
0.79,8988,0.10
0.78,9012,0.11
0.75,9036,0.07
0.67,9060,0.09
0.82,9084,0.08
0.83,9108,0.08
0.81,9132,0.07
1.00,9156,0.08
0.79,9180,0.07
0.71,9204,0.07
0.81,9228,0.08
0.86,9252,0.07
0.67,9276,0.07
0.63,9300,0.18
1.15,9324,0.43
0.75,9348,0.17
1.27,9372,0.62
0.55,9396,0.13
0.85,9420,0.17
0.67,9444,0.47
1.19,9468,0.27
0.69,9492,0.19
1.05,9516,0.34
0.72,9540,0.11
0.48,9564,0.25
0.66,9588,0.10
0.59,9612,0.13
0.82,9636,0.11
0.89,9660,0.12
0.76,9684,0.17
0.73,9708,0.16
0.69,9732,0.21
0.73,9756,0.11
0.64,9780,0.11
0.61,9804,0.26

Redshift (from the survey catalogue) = 0.560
